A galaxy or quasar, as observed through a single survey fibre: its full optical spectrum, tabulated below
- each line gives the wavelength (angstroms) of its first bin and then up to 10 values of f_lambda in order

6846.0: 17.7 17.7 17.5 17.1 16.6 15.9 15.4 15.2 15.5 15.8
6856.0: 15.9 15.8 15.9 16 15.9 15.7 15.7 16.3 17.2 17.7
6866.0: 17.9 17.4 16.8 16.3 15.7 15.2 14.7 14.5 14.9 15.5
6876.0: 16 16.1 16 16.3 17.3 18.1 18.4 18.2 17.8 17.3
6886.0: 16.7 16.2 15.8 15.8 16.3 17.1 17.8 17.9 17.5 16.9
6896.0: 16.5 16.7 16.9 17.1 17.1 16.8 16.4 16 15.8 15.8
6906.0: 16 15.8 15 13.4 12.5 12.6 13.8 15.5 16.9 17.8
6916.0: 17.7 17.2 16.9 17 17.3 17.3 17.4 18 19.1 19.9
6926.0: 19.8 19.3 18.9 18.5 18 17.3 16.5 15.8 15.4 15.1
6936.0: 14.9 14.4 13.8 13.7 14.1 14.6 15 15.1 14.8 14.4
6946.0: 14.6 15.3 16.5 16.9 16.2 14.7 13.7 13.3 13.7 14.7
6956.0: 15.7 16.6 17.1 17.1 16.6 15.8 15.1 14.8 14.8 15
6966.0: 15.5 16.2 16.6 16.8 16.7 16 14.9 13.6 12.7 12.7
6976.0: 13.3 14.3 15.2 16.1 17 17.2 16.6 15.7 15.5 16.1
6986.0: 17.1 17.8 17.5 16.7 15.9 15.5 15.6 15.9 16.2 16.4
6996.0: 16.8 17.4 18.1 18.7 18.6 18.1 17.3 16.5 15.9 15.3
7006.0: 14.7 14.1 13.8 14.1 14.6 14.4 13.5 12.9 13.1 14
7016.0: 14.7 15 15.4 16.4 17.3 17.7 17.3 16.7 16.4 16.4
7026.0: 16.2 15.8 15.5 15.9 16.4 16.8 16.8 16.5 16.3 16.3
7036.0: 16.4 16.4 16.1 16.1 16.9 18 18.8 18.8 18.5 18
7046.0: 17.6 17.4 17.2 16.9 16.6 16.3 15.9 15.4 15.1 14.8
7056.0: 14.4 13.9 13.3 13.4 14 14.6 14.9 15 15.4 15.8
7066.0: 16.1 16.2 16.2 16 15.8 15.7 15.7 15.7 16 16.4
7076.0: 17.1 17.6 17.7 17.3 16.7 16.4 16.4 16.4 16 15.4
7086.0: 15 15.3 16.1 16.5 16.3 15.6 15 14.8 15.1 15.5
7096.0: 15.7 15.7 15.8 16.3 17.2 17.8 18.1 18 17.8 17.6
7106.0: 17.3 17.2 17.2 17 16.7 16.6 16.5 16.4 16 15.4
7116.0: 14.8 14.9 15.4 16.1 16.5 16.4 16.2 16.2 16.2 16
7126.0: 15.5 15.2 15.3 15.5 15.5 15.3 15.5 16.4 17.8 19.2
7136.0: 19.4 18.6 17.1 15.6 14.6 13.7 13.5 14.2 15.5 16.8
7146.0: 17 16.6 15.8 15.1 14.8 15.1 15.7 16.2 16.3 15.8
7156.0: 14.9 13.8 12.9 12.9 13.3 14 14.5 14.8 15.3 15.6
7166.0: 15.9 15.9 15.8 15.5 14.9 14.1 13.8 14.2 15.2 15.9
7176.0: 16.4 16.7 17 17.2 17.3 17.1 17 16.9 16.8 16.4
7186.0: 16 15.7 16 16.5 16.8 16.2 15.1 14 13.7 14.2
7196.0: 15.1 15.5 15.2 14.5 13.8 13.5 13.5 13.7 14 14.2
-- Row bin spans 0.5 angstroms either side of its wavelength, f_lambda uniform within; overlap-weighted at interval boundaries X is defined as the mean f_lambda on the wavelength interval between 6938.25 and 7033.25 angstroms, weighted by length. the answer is 15.7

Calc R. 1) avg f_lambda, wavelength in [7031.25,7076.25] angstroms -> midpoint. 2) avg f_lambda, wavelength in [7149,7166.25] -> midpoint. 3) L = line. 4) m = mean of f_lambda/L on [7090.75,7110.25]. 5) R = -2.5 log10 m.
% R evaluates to -0.07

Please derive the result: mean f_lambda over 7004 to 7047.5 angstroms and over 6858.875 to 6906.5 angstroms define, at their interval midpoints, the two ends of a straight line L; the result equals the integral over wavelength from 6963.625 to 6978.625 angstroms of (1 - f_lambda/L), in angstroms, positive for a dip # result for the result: 1.2 angstroms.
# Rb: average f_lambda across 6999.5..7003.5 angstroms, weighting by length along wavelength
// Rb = 17.6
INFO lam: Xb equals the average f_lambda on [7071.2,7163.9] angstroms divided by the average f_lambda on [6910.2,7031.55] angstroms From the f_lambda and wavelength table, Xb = 1.00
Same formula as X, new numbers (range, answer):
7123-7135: 16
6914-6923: 17.3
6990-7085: 16.1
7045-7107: 16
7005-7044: 15.9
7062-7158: 16.1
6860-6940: 16.5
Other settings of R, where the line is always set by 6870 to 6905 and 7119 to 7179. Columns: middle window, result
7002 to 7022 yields 0.07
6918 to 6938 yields -0.06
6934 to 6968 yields 0.08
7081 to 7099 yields 0.01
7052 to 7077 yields 0.04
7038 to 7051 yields -0.10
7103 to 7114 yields -0.08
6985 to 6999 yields -0.04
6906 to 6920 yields 0.06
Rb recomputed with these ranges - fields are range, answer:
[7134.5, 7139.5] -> 18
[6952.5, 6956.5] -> 14.3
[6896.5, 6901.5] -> 16.9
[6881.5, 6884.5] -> 18.1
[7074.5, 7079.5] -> 17.2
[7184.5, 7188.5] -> 16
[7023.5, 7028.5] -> 16.1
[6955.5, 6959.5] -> 16.6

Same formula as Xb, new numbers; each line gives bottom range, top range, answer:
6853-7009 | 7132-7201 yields 0.97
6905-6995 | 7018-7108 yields 1.03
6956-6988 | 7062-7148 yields 1.03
